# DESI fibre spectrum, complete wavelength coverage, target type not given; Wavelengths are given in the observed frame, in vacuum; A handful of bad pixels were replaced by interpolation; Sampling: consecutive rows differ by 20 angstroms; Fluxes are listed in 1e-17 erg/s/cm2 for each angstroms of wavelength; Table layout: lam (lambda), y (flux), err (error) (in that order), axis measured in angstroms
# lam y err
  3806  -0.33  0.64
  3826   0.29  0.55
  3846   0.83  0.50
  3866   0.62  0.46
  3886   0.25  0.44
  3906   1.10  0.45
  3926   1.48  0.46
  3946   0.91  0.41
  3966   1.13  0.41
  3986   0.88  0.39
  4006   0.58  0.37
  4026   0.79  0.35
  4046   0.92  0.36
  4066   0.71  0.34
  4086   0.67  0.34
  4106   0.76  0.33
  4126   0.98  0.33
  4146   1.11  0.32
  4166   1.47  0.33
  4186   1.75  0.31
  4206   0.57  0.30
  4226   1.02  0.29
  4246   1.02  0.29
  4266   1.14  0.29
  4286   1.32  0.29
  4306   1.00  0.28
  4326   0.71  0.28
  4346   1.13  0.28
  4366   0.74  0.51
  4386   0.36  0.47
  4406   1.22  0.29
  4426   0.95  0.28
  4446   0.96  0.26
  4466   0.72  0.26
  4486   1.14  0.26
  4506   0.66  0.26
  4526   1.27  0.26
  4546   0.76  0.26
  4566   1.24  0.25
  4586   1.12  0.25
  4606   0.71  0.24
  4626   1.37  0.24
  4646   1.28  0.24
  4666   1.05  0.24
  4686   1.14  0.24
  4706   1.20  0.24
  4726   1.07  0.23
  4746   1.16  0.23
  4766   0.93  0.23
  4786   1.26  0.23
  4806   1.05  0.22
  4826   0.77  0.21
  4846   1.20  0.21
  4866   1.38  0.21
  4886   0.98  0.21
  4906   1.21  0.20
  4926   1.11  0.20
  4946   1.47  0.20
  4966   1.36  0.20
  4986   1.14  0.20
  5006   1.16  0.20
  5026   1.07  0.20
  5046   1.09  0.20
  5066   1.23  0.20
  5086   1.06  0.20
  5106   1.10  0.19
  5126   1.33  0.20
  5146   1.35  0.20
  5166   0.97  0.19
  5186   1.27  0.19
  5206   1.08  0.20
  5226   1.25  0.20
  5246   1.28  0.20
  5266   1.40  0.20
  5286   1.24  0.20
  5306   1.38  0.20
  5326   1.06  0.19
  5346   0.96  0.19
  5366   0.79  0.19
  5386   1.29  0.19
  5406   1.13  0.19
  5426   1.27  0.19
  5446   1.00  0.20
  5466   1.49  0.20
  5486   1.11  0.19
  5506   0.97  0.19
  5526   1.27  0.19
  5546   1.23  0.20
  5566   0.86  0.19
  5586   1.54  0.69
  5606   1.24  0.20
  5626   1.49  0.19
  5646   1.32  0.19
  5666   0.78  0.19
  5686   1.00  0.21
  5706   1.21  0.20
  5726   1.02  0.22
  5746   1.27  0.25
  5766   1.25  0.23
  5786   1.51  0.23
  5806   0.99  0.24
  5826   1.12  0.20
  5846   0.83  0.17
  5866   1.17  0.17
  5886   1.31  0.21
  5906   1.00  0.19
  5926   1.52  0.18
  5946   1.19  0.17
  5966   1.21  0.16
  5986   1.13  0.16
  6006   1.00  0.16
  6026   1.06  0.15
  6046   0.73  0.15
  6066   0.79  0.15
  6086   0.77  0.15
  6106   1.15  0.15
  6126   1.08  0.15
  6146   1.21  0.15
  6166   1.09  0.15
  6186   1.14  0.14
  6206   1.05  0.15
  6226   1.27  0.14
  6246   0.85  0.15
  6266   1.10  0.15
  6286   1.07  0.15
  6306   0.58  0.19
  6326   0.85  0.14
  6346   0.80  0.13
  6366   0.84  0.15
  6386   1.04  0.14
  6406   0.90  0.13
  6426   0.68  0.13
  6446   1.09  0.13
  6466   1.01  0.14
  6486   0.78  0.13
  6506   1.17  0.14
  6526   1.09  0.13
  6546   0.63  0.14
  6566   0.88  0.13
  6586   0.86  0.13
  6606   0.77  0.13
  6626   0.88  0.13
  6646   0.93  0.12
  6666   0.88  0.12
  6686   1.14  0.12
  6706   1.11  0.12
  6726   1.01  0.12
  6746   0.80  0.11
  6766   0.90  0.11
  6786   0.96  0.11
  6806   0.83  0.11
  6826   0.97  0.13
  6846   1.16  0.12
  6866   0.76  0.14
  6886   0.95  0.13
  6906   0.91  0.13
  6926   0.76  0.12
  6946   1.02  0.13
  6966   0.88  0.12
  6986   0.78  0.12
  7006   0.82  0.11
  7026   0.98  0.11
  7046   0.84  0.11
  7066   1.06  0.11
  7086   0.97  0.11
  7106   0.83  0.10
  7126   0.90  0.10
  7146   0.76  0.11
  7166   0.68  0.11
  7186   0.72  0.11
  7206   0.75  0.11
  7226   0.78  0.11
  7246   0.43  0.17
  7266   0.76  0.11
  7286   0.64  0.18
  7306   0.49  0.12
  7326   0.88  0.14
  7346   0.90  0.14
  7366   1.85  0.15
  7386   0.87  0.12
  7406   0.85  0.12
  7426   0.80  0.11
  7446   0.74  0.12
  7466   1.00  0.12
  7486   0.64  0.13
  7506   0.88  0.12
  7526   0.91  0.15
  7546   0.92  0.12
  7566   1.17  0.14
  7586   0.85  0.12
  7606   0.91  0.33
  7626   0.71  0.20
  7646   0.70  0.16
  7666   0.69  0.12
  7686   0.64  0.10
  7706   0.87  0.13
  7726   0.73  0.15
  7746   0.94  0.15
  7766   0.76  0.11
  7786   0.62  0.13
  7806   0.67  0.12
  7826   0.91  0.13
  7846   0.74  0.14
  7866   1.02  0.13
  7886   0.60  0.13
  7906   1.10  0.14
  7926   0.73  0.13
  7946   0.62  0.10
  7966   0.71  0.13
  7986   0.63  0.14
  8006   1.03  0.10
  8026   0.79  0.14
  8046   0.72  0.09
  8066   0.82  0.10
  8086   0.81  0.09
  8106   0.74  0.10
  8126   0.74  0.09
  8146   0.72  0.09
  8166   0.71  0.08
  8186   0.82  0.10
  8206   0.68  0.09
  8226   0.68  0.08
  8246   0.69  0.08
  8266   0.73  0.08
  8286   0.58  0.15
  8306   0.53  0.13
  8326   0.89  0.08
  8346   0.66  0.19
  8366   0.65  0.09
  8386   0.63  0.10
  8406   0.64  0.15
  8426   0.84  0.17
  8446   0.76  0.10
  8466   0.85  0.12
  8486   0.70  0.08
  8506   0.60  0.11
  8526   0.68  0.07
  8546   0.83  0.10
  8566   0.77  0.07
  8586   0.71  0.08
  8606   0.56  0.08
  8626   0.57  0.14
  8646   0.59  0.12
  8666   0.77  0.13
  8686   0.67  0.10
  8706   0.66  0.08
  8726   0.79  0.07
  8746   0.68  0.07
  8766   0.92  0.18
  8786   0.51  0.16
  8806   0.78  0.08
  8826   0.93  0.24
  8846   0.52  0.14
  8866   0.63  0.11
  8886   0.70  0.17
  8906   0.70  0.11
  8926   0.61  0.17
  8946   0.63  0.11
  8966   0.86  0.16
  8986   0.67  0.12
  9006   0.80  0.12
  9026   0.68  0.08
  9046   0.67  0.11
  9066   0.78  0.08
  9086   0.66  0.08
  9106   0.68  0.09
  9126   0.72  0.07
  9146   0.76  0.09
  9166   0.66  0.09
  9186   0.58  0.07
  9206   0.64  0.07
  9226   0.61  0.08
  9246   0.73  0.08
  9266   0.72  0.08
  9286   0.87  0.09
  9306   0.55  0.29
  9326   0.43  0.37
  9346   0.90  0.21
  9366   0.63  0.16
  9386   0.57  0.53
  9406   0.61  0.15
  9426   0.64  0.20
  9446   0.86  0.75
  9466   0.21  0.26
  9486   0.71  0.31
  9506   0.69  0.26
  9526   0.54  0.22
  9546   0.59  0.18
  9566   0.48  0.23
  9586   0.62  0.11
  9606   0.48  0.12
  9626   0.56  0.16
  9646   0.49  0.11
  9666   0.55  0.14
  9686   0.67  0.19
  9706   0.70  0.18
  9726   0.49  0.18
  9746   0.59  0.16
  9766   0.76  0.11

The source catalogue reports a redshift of 0.12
